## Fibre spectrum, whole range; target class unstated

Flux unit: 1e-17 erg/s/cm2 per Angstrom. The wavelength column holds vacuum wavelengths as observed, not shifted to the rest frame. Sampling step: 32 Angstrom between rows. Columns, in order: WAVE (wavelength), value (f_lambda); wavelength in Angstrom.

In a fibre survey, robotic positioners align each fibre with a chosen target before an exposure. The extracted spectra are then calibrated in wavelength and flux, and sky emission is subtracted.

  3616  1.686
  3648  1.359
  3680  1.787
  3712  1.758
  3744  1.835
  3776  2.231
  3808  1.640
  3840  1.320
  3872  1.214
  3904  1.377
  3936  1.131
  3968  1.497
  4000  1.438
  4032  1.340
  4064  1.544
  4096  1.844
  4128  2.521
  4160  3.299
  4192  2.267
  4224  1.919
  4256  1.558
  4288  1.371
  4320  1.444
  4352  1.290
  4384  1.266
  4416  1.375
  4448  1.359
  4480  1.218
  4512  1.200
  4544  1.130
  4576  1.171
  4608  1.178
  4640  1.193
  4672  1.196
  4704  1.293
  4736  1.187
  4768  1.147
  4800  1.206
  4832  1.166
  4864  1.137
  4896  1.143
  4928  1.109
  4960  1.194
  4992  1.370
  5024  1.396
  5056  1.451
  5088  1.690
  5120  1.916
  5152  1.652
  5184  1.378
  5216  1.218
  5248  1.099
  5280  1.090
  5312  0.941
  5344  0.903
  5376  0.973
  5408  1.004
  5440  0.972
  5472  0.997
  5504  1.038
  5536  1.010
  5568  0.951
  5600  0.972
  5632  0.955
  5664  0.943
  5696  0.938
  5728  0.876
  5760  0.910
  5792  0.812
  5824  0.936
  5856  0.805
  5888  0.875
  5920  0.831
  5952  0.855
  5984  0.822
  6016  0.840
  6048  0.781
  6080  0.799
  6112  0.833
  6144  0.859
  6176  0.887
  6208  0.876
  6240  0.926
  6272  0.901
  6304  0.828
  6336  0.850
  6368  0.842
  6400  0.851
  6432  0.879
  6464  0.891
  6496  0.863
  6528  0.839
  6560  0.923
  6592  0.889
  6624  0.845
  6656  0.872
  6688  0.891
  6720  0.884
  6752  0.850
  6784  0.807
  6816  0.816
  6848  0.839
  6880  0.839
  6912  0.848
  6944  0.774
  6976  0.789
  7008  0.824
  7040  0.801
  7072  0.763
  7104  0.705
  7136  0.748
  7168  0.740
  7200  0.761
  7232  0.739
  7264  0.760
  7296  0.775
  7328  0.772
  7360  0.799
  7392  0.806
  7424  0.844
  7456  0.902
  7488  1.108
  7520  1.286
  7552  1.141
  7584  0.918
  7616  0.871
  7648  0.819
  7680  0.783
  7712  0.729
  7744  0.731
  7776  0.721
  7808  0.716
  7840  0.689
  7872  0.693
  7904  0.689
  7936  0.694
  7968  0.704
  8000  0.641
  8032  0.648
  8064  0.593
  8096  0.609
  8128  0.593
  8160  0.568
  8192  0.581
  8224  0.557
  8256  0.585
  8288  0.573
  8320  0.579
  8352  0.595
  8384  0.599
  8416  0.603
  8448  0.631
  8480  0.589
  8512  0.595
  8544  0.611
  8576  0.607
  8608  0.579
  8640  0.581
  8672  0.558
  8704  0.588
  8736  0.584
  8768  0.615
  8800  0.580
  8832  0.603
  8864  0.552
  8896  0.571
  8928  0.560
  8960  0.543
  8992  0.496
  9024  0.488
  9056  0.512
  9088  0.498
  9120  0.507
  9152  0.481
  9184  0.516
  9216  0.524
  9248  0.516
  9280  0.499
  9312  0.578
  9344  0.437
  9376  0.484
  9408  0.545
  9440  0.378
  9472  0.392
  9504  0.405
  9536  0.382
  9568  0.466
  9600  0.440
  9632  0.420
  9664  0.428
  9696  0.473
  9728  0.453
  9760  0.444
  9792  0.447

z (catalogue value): 1.69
